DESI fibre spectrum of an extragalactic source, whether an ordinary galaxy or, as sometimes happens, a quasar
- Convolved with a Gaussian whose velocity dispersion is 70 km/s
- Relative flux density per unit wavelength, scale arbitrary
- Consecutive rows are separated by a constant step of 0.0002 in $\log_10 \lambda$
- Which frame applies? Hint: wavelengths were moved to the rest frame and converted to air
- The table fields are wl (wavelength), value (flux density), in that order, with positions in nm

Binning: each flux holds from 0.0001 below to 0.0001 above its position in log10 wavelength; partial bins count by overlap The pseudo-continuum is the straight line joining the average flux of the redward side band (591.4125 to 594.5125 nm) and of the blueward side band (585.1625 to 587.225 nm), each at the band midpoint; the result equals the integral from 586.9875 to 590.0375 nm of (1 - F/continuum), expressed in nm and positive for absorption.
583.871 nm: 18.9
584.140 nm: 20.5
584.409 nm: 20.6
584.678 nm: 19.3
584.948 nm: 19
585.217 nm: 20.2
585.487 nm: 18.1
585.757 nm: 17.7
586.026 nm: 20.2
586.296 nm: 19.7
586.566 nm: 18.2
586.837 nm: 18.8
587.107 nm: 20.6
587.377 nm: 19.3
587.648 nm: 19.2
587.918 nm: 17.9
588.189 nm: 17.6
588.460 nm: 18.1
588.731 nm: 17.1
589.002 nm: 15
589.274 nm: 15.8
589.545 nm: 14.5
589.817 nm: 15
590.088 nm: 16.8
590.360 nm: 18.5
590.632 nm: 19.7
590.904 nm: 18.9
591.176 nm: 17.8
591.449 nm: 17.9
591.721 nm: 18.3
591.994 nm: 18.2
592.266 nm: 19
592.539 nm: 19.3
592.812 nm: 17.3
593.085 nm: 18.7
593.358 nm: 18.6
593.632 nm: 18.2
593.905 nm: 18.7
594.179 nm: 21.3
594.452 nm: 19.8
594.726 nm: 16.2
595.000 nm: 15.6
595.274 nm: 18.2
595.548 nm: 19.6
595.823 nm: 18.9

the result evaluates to 0.28 nm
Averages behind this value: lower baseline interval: 19.1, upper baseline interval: 18.8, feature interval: 17.3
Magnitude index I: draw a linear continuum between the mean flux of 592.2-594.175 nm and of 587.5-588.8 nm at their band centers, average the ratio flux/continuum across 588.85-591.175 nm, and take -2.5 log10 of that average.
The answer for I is 0.09 mag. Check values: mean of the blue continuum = 18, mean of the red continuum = 18.7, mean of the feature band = 16.8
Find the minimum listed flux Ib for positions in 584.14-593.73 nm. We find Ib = 14.5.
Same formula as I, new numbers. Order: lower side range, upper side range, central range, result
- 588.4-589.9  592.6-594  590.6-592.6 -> -0.08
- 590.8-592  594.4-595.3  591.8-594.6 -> -0.07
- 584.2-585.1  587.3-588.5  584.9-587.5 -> -0.01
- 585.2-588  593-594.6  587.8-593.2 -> 0.09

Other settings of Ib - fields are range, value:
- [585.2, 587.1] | 17.7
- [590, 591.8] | 16.8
